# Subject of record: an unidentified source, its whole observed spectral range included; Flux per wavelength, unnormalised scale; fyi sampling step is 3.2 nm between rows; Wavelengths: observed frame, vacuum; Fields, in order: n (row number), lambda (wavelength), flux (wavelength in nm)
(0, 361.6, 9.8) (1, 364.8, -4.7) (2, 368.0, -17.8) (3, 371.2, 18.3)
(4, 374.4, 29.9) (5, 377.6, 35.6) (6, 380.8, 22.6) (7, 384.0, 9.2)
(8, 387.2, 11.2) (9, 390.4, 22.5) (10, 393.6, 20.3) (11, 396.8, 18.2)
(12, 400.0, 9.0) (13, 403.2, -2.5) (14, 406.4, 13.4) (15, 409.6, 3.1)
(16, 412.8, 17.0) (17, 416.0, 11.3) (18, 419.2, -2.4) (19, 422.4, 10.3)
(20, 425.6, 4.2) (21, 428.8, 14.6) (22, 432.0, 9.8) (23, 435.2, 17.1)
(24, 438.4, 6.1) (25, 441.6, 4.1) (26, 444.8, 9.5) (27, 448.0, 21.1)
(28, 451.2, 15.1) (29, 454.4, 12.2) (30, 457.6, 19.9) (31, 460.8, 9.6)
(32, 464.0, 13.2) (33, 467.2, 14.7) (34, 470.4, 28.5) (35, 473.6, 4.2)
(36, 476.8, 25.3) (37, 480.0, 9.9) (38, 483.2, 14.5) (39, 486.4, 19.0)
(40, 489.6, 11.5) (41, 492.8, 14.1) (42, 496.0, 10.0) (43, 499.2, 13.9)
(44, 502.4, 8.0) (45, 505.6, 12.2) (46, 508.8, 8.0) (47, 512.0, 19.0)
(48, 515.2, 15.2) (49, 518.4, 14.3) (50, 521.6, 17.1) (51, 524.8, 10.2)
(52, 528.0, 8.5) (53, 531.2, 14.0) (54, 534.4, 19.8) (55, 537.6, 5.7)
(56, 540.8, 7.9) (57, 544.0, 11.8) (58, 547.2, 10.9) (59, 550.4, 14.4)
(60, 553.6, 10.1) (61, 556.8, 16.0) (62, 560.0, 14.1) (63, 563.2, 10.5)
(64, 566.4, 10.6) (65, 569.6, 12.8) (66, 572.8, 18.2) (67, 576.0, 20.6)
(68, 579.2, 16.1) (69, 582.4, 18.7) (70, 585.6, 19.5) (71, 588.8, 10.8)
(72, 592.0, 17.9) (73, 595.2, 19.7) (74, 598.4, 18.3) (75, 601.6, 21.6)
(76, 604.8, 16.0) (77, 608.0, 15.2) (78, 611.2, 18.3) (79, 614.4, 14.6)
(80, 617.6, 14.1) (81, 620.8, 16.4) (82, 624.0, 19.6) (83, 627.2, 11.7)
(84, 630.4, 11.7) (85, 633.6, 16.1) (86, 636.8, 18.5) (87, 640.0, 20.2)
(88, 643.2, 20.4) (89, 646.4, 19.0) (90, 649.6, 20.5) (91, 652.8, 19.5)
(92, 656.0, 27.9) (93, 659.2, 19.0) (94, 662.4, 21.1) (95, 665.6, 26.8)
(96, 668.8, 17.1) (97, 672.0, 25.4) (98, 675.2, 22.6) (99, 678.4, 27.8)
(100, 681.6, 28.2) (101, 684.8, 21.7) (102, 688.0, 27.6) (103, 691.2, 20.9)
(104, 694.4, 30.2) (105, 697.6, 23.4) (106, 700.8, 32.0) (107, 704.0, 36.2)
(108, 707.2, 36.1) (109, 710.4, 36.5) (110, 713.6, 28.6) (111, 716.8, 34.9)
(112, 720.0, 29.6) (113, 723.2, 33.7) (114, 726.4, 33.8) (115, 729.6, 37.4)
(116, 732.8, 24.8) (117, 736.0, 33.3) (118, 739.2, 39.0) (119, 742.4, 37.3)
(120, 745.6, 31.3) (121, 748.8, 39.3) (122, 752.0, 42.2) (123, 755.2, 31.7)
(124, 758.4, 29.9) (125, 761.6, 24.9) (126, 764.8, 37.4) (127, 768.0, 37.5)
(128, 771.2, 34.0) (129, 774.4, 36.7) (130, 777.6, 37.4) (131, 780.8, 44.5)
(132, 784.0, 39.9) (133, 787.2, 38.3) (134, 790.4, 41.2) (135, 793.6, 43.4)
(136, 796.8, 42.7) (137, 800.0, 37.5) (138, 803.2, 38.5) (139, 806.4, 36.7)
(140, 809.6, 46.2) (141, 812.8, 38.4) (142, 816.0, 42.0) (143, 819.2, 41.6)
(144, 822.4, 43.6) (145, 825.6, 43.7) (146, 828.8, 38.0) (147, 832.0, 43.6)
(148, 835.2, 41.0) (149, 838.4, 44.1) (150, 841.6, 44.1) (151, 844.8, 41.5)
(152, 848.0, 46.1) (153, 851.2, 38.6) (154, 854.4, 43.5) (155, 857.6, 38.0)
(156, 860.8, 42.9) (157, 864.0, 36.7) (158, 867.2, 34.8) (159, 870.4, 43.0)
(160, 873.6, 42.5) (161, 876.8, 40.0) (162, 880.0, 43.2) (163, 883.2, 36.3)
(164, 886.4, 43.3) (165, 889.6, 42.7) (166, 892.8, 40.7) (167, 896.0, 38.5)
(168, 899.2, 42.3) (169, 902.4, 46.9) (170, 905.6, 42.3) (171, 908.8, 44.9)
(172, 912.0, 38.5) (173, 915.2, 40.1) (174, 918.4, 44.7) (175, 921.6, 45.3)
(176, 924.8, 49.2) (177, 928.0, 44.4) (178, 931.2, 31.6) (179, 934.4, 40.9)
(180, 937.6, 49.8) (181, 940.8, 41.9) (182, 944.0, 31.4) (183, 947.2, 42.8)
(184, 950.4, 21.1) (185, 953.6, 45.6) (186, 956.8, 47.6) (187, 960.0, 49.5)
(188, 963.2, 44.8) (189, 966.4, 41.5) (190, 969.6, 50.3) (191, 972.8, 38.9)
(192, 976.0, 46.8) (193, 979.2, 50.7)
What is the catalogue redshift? 0.76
